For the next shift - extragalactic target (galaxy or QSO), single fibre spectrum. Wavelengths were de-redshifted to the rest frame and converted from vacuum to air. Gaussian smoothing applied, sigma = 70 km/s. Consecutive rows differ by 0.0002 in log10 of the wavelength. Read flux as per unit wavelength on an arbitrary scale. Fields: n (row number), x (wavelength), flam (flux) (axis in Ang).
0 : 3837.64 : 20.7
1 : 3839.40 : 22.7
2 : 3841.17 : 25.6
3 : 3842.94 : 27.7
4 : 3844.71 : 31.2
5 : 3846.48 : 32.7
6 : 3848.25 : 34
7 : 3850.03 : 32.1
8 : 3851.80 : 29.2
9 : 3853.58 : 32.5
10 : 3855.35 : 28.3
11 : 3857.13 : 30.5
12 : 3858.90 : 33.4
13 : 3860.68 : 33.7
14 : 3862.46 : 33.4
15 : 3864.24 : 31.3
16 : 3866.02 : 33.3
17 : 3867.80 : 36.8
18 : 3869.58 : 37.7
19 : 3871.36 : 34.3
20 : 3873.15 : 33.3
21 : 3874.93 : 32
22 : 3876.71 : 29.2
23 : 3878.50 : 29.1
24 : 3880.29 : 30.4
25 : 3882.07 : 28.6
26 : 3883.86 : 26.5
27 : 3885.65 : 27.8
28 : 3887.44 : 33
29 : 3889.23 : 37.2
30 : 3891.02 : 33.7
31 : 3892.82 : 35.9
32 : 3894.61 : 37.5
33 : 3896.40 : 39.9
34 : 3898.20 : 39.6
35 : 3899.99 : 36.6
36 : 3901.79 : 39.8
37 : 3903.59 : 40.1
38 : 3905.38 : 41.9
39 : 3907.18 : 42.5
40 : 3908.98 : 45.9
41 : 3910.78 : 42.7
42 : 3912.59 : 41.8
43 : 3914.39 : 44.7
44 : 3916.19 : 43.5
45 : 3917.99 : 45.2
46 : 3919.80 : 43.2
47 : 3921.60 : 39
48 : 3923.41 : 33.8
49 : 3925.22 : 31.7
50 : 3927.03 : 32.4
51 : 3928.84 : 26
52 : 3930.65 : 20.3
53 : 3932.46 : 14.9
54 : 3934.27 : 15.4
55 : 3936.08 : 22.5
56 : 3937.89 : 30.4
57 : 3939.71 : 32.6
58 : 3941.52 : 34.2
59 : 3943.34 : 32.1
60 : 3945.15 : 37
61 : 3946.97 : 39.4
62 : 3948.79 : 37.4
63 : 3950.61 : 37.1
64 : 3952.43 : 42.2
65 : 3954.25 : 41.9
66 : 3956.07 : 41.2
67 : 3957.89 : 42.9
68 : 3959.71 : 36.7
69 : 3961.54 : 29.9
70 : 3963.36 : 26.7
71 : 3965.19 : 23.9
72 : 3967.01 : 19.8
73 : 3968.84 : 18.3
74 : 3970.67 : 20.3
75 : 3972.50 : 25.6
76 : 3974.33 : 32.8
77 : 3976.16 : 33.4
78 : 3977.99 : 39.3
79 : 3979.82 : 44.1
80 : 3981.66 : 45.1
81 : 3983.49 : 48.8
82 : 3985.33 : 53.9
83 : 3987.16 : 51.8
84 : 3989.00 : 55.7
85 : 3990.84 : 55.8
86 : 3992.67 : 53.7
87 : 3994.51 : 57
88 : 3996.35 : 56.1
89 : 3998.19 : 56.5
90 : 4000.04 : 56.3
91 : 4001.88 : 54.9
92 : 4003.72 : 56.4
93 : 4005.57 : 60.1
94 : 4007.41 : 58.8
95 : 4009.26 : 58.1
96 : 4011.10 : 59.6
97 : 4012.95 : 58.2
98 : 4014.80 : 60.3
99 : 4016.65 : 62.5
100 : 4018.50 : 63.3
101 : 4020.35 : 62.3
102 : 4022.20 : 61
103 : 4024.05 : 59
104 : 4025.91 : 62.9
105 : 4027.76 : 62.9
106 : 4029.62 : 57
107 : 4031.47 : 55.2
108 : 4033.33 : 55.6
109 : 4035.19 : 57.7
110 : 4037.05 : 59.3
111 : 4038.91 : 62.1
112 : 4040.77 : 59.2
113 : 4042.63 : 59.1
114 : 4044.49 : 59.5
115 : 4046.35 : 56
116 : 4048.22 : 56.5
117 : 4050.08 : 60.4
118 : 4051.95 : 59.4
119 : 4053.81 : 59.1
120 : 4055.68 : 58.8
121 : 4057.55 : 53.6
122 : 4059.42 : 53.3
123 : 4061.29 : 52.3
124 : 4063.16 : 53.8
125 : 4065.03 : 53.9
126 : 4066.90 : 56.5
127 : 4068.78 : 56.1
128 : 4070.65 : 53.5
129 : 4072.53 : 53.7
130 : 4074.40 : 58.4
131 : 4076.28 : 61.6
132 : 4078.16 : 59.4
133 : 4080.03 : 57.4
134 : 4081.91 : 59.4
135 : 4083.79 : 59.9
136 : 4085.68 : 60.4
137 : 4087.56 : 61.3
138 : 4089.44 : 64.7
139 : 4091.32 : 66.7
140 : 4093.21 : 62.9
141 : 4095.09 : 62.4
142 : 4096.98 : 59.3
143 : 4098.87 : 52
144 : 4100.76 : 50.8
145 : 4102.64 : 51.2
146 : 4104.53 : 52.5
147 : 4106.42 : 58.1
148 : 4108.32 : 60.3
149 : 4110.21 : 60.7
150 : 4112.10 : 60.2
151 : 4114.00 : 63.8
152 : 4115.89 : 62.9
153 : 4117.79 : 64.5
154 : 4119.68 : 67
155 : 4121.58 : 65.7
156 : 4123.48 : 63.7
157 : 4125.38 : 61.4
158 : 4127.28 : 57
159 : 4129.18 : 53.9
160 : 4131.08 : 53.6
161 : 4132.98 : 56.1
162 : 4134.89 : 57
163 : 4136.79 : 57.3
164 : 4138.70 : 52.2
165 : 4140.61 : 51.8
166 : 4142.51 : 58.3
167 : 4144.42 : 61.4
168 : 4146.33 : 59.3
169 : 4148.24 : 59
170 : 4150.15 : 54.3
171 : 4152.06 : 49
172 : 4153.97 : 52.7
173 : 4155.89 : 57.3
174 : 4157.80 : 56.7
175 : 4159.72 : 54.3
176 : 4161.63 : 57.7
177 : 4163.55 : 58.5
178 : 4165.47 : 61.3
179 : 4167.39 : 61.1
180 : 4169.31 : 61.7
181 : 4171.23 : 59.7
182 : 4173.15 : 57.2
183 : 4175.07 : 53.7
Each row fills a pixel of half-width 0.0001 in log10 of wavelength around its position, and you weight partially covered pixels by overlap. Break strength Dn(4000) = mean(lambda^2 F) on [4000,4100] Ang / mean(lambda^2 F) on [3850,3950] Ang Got 1.85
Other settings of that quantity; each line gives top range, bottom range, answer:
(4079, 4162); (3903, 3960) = 1.78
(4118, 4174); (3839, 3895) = 2.10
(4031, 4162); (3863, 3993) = 1.76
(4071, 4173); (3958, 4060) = 1.20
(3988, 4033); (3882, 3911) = 1.67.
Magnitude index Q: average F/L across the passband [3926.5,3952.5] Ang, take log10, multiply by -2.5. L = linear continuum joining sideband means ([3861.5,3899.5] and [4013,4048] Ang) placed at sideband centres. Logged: 0.42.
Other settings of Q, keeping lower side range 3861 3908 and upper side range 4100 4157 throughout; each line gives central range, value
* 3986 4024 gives -0.248 mag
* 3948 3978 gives 0.292 mag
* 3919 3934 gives 0.292 mag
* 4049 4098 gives -0.113 mag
